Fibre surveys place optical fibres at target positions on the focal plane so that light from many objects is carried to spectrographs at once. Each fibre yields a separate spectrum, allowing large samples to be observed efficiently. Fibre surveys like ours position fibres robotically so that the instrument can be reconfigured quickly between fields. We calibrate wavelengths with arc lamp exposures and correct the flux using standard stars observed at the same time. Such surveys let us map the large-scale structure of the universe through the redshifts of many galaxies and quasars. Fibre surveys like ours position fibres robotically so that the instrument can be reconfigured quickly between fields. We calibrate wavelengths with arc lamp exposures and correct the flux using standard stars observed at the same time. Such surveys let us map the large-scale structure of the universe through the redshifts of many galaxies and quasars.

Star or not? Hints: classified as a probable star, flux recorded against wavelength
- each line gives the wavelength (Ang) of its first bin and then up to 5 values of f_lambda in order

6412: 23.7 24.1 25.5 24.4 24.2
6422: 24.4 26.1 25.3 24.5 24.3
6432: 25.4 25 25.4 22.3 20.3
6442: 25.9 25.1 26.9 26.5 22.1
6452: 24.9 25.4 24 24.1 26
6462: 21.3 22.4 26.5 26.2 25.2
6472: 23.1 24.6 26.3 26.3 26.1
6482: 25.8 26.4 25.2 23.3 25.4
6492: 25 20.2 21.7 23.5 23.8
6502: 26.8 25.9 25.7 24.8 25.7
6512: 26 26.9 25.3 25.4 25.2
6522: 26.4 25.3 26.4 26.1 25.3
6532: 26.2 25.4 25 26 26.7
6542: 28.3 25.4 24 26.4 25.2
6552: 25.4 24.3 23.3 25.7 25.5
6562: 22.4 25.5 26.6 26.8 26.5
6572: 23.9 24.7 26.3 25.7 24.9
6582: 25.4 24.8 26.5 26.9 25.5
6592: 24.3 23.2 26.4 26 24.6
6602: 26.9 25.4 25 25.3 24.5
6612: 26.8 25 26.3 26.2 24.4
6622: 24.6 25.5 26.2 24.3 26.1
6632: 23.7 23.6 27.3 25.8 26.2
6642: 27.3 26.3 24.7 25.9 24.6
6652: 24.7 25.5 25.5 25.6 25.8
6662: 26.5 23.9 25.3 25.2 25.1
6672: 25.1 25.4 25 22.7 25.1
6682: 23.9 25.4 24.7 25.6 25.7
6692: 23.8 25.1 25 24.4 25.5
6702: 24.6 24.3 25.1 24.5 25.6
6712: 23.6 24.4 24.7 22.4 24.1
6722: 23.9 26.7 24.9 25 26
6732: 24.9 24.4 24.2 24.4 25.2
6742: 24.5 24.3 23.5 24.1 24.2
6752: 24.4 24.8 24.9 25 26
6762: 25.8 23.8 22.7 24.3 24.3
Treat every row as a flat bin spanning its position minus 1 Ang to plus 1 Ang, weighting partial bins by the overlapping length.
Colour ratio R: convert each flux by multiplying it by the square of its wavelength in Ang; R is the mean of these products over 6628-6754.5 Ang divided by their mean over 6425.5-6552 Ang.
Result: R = 1.1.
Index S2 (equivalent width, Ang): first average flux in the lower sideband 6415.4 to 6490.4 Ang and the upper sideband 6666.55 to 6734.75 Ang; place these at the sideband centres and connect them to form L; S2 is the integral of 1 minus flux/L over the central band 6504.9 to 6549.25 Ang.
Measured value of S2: -1.8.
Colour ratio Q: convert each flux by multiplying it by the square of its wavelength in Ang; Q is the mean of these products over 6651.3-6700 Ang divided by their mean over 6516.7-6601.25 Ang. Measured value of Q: 1.02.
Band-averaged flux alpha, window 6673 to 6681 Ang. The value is 24.6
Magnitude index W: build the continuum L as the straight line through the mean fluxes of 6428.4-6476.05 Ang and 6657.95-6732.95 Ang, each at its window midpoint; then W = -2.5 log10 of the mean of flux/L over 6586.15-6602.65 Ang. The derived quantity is -0.034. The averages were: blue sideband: 24.5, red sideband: 24.8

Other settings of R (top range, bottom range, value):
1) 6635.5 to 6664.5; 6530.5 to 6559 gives 1.04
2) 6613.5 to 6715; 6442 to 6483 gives 1.07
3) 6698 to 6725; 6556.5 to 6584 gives 1.01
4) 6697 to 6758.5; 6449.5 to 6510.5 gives 1.08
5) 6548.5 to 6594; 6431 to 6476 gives 1.07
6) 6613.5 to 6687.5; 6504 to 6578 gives 1.02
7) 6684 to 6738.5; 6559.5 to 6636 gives 1.01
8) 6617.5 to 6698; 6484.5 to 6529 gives 1.05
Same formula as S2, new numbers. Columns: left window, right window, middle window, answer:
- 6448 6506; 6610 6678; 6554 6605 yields -0.5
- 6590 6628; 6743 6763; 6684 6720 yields 0.4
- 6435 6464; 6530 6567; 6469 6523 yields -0.6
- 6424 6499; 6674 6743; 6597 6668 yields -2.3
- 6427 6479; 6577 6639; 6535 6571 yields -0.6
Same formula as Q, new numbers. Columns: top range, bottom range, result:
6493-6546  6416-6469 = 1.06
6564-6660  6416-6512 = 1.08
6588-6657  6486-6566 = 1.04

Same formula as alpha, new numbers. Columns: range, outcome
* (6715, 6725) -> 24.4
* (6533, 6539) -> 25.5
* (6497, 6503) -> 24.7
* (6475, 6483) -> 26.1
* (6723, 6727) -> 25.8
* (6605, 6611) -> 24.9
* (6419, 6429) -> 24.9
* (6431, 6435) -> 25.2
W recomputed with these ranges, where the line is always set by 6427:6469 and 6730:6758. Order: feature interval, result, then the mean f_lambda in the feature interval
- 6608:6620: -0.05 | 25.6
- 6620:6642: -0.04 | 25.4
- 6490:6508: 0.01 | 24.2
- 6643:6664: -0.04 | 25.4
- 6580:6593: -0.04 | 25.5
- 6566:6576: -0.05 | 25.7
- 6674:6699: -0.01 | 24.7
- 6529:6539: -0.05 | 25.6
